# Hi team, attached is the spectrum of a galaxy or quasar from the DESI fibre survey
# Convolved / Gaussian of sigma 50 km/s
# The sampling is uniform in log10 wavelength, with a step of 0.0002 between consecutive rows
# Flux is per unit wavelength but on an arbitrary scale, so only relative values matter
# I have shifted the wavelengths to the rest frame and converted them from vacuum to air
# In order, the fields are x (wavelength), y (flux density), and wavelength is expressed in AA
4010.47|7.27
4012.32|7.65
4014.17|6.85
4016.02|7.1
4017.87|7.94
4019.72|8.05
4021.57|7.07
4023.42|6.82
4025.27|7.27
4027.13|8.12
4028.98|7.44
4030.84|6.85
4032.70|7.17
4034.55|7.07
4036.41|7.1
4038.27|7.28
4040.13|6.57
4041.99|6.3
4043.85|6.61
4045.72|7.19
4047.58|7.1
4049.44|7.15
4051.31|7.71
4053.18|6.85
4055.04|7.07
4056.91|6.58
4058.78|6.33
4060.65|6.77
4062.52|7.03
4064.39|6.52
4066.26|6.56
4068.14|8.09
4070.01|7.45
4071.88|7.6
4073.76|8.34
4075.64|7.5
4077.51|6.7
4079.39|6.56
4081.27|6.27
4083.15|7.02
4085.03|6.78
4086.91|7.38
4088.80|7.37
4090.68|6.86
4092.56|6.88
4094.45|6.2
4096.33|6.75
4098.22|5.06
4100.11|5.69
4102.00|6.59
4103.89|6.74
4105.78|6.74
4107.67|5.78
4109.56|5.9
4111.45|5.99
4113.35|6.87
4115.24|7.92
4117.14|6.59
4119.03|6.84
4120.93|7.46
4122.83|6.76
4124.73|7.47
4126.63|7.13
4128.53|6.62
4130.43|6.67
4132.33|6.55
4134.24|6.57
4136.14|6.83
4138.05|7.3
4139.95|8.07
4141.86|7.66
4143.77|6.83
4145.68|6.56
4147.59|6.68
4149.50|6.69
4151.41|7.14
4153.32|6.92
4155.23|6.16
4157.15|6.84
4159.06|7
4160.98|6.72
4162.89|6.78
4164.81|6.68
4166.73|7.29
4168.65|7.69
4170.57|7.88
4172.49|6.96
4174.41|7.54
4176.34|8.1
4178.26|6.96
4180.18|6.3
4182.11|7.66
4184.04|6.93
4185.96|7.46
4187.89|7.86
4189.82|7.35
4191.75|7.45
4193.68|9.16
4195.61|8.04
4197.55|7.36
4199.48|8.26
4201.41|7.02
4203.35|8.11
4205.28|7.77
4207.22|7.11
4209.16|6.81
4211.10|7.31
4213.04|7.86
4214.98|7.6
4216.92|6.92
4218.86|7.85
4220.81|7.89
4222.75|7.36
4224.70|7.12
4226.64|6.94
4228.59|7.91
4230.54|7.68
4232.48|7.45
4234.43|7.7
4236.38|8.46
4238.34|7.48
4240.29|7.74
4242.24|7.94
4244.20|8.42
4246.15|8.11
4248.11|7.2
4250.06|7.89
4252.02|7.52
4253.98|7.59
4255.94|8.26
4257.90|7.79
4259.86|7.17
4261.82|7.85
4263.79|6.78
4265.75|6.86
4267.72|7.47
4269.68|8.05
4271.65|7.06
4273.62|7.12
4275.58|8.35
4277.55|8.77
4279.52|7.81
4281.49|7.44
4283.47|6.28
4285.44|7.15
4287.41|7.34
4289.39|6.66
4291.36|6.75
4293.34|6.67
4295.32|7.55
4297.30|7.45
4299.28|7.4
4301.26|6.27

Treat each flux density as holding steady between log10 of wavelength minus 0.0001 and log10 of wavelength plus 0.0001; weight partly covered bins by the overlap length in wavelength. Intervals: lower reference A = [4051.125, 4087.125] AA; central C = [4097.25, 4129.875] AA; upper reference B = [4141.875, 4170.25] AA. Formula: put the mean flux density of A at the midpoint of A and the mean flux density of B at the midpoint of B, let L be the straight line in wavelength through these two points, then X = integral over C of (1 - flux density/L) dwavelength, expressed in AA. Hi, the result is 1.7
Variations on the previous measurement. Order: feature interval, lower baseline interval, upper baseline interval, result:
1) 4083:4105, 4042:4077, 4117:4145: 1.48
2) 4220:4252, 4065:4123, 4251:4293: -1.76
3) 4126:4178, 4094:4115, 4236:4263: -2.02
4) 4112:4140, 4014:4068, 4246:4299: 0.80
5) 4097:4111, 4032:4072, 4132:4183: 1.88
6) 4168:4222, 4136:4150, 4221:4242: -1.04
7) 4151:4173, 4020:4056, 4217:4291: 1.10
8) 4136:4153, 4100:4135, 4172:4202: -0.16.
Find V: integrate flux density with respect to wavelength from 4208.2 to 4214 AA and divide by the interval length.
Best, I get 7.32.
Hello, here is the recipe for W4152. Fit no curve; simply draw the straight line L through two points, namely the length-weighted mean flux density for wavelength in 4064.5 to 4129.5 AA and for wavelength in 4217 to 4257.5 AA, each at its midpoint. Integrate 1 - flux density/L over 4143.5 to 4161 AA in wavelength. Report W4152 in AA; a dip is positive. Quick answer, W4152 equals 1.0 AA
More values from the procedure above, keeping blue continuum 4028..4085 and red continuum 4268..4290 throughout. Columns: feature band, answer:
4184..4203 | -1.1 AA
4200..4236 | -0.7 AA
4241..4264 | -1.0 AA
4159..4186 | 0.2 AA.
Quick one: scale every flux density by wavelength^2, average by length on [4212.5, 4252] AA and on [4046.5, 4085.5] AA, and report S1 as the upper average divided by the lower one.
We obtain 1.2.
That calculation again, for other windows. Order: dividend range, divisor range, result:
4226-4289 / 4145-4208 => 1.08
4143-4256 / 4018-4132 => 1.14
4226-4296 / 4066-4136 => 1.19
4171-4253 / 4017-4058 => 1.16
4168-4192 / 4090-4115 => 1.21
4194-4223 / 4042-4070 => 1.17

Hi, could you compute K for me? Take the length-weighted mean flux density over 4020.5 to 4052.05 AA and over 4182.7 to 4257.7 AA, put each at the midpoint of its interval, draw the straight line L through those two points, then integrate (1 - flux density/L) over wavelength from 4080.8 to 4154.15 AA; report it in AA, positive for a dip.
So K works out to 5.7 AA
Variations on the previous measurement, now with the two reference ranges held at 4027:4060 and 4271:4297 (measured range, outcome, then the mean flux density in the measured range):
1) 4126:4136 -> 0.57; 6.71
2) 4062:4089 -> -0.39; 7.14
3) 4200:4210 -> -0.28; 7.41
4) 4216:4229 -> -0.32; 7.41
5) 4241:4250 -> -0.80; 7.91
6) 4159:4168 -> 0.31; 6.91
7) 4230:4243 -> -0.95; 7.78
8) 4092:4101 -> 1.25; 6.08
